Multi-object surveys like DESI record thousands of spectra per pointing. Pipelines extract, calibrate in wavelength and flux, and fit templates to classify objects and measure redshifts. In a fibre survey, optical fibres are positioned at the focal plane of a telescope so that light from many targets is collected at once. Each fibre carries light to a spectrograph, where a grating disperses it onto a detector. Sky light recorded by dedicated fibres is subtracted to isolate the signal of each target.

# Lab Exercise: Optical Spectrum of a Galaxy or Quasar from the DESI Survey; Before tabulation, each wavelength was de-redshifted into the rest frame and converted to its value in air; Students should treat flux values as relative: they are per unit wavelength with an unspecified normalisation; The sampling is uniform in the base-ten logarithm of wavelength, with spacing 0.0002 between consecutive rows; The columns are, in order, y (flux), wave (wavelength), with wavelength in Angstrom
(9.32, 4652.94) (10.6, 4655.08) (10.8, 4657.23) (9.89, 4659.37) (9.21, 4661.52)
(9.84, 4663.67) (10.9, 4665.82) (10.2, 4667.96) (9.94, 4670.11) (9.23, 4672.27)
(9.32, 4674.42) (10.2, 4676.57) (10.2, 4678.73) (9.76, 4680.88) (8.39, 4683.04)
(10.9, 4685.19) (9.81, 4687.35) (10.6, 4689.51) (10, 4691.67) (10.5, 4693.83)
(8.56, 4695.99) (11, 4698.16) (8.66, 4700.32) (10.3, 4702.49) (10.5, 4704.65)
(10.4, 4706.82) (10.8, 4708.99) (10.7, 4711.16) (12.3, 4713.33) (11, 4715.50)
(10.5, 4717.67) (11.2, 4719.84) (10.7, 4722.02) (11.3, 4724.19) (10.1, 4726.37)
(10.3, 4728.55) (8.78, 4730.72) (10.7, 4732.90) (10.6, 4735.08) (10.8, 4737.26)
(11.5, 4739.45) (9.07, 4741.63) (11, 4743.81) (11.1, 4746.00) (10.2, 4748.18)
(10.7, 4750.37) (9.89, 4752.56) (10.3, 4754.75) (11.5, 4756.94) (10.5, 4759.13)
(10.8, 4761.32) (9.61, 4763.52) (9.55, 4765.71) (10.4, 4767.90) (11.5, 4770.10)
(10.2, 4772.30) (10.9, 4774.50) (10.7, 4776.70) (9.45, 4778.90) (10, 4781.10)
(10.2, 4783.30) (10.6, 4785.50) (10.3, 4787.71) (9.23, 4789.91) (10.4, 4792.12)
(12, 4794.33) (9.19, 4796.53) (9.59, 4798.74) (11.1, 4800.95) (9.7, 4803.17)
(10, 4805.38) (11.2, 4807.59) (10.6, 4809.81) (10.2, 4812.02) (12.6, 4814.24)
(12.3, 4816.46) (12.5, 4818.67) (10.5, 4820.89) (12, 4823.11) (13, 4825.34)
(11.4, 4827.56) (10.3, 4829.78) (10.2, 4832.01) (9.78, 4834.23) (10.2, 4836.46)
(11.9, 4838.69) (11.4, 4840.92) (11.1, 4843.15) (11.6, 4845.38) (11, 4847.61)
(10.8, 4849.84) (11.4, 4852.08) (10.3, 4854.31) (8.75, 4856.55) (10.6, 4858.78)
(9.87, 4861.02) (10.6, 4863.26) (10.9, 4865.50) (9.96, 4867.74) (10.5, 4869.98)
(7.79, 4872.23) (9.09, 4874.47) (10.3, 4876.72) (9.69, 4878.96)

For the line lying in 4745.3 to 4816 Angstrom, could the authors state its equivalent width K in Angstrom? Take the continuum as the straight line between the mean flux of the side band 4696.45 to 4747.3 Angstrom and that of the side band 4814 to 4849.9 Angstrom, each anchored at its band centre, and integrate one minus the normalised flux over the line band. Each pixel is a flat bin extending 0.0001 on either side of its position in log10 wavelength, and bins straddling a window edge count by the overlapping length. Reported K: 3.2 Angstrom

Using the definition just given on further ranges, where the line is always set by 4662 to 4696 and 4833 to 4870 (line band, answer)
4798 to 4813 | 0.1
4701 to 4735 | -1.8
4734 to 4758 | -0.9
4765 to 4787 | -0.1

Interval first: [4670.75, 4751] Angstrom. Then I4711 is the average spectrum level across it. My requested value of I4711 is 10.3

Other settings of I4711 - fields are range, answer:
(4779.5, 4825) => 10.7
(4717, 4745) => 10.5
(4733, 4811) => 10.4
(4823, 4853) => 11.1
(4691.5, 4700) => 9.9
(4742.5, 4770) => 10.5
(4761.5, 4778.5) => 10.4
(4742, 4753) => 10.5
